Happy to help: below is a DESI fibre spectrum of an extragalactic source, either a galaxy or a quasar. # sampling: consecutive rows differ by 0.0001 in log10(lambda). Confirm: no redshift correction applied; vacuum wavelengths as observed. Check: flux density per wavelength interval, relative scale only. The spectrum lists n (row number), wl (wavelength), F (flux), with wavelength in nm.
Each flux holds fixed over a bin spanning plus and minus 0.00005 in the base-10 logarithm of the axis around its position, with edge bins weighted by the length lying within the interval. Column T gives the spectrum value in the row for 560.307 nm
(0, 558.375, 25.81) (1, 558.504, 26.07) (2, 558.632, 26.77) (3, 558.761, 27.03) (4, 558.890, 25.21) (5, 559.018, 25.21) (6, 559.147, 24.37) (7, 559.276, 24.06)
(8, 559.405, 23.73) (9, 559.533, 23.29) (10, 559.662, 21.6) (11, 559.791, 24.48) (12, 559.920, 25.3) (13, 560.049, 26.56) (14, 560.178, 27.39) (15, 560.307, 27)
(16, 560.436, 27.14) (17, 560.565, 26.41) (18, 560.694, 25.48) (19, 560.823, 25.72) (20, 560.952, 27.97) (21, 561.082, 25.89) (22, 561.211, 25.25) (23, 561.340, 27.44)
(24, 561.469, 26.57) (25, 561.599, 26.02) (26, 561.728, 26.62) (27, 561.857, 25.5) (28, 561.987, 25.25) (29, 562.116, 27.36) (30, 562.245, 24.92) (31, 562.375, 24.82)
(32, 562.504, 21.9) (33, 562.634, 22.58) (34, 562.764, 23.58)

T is 27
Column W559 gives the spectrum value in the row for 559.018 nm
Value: 25.21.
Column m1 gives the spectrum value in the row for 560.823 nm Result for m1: 25.72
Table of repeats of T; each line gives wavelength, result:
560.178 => 27.39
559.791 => 24.48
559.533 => 23.29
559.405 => 23.73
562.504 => 21.9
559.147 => 24.37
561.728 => 26.62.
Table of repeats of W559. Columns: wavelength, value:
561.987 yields 25.25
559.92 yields 25.3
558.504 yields 26.07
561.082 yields 25.89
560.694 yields 25.48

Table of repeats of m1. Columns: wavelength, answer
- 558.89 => 25.21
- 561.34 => 27.44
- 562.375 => 24.82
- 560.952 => 27.97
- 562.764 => 23.58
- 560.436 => 27.14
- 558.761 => 27.03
